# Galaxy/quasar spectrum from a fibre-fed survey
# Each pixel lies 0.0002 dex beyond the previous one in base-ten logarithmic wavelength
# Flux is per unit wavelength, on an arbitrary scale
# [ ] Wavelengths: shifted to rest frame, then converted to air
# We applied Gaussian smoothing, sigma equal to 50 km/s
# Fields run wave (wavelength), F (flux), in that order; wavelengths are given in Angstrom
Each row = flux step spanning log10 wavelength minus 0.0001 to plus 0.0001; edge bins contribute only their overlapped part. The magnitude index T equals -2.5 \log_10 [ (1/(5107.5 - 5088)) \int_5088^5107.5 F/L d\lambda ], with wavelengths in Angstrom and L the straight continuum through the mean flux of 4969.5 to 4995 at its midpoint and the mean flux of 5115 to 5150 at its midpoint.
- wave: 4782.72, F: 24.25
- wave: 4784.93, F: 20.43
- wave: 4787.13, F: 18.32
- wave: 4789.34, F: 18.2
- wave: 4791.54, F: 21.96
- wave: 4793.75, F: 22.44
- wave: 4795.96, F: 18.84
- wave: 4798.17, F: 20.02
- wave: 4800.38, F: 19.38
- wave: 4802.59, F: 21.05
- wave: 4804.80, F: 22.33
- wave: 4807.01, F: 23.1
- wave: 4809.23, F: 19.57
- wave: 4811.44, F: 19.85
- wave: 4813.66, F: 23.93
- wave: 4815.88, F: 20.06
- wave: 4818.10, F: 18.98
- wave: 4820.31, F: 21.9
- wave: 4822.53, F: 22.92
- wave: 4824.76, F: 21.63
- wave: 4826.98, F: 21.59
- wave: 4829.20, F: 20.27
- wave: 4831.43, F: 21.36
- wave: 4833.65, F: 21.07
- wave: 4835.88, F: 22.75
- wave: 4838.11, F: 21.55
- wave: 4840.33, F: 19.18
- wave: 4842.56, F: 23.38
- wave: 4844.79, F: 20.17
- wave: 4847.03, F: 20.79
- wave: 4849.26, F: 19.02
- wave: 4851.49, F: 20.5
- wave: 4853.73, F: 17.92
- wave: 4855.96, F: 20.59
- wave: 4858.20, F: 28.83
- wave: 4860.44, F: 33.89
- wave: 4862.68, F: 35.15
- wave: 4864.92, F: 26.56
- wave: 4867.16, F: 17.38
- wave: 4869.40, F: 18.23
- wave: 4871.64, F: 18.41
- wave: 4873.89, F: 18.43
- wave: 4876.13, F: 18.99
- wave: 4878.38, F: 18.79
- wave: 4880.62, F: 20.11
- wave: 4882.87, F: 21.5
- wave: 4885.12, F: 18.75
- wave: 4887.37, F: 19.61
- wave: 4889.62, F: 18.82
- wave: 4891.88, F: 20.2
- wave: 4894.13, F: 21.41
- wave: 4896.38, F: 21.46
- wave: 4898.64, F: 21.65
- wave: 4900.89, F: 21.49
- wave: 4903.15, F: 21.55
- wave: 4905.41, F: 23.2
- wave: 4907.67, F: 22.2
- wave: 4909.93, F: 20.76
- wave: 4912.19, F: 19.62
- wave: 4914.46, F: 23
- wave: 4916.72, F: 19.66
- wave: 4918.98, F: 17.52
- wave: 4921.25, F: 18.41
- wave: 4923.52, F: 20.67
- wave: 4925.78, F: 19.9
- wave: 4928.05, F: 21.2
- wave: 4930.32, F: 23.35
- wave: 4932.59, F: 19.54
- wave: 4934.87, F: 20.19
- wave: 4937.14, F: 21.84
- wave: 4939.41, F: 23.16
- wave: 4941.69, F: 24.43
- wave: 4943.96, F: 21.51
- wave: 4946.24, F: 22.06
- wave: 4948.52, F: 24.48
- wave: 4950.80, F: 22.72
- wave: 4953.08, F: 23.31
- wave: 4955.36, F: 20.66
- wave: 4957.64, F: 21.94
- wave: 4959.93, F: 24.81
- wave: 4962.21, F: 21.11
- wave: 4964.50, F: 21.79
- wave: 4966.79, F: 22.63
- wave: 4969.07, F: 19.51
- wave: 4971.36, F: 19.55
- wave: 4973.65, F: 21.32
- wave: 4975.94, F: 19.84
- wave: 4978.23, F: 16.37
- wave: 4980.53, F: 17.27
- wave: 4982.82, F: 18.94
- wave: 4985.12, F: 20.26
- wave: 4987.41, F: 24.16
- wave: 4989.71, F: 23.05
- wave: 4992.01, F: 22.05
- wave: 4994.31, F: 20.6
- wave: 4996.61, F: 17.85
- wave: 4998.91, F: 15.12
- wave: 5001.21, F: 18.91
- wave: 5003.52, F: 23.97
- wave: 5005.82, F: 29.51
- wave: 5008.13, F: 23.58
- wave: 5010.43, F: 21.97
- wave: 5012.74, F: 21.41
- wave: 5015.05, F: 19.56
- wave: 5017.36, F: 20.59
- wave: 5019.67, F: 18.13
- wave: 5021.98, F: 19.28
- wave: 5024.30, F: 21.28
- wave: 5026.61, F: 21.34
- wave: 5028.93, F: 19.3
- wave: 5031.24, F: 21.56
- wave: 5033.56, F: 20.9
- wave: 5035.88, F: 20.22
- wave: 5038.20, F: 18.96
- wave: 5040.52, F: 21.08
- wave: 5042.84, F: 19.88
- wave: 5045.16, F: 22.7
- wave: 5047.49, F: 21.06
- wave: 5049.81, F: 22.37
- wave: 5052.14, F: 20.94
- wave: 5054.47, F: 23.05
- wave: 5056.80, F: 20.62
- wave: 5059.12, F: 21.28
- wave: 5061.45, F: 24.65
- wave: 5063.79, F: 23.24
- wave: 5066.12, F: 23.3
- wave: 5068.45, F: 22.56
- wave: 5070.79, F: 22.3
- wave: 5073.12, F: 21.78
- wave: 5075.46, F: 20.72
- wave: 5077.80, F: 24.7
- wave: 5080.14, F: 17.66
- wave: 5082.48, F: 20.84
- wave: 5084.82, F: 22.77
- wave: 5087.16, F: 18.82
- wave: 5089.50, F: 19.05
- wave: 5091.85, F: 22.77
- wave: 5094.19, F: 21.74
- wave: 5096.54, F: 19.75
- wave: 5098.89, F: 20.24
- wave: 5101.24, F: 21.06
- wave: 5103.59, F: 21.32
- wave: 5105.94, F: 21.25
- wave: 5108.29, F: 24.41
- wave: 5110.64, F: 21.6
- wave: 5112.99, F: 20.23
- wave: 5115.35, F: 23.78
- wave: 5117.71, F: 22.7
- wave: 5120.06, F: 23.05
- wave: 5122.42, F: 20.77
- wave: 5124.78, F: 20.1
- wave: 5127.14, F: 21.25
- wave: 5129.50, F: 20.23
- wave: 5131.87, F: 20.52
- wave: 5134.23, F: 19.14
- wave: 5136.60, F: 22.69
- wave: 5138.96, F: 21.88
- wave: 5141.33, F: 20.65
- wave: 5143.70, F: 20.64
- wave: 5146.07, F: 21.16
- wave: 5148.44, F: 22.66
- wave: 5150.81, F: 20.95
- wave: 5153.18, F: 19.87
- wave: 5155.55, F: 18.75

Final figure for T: 0.01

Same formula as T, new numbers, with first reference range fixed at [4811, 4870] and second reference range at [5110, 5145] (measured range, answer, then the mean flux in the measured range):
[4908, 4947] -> 0.05 mag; 21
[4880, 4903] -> 0.08 mag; 20.6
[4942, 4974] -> -0.01 mag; 22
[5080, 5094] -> 0.04 mag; 20.6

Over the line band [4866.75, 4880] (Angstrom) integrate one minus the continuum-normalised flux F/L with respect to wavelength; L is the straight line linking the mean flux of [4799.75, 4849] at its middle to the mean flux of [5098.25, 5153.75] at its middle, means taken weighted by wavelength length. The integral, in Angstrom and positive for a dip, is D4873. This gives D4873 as 1.7 Angstrom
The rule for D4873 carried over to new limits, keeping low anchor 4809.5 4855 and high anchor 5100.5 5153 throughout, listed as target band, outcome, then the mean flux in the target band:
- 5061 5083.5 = -0.81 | 22.1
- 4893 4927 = 0.35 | 20.8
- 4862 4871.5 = -1.02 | 23.2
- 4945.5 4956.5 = -0.80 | 22.7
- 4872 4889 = 1.30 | 19.4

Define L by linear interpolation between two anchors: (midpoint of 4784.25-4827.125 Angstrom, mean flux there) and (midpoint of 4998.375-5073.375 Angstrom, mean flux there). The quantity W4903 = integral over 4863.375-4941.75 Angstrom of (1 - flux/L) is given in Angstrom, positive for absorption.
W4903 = 1.6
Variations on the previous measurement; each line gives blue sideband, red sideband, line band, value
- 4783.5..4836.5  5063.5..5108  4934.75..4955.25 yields -1.5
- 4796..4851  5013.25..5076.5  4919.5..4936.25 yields 0.6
